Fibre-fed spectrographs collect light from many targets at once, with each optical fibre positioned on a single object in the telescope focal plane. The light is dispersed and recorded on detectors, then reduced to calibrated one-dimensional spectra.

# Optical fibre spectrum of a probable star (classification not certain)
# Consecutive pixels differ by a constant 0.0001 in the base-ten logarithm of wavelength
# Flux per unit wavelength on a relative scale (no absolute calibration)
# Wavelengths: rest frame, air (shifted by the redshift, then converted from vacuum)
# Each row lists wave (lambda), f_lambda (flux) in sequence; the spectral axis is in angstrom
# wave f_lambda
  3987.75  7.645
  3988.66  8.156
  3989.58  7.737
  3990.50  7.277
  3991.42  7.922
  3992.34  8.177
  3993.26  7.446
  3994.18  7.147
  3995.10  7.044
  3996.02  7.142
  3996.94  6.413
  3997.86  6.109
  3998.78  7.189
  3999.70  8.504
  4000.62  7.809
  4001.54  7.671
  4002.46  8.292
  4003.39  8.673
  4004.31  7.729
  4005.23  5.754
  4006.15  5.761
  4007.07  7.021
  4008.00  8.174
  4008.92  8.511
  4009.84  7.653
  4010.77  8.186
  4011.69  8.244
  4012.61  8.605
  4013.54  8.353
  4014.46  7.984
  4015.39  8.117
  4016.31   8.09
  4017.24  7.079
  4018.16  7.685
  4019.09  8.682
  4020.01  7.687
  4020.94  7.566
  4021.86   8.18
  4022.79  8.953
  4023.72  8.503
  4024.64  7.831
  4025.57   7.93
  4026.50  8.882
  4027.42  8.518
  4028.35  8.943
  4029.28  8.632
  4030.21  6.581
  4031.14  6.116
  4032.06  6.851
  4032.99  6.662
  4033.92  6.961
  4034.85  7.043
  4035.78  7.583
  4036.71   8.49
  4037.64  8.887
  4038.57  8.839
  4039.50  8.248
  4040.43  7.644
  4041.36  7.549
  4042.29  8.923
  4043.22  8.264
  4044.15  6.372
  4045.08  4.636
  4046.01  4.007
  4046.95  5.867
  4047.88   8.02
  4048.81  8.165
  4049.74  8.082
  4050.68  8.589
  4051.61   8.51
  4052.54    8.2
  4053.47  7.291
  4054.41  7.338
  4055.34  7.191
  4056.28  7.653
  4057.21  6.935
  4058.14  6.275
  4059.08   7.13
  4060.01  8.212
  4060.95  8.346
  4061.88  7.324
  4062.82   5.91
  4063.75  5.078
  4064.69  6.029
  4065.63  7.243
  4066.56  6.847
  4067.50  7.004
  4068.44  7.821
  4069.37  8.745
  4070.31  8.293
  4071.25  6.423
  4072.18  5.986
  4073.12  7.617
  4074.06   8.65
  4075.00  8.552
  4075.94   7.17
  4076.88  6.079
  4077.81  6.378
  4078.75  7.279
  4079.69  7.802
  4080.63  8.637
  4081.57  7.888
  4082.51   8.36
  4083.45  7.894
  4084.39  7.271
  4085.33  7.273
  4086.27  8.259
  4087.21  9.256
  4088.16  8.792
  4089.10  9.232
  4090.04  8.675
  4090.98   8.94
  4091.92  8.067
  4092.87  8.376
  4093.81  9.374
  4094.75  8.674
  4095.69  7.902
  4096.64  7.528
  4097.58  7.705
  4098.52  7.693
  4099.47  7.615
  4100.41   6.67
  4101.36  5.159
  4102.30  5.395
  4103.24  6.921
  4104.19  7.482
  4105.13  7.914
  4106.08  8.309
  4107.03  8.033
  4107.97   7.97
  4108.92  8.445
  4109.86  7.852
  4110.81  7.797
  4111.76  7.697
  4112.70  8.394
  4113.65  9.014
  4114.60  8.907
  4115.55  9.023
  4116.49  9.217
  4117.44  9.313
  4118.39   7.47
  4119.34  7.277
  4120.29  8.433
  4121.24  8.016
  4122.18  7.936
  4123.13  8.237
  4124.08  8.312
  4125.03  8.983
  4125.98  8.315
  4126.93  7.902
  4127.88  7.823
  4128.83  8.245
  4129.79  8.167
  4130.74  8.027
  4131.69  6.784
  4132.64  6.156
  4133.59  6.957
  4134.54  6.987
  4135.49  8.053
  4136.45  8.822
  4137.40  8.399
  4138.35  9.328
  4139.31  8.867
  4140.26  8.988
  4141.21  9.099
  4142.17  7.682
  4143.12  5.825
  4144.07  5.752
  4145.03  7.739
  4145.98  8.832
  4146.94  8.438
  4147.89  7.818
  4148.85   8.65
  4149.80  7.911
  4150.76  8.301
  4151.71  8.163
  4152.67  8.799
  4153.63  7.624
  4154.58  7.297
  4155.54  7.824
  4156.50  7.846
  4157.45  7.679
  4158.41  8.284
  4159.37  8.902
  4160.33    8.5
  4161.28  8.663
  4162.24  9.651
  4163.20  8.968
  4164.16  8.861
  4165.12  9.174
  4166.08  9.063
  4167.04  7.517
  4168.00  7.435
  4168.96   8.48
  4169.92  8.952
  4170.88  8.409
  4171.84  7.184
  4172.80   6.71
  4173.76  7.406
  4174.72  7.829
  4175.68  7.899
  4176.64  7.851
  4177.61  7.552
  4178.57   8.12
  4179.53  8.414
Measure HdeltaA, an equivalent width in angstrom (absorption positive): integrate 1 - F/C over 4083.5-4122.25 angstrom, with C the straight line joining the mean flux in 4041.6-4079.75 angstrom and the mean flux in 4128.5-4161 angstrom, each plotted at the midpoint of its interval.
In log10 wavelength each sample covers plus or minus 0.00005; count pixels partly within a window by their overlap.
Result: -2.2 angstrom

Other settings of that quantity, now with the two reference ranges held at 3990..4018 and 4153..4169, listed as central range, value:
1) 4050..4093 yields 1.6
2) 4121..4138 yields 0.6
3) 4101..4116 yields 0.6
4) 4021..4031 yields -0.6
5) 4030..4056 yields 1.3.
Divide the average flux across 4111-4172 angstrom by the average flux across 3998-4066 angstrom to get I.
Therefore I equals 1.08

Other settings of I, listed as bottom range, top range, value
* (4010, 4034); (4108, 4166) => 1.03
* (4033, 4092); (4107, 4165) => 1.08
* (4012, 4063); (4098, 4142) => 1.04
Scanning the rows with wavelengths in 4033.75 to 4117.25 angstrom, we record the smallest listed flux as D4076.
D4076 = 4.007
